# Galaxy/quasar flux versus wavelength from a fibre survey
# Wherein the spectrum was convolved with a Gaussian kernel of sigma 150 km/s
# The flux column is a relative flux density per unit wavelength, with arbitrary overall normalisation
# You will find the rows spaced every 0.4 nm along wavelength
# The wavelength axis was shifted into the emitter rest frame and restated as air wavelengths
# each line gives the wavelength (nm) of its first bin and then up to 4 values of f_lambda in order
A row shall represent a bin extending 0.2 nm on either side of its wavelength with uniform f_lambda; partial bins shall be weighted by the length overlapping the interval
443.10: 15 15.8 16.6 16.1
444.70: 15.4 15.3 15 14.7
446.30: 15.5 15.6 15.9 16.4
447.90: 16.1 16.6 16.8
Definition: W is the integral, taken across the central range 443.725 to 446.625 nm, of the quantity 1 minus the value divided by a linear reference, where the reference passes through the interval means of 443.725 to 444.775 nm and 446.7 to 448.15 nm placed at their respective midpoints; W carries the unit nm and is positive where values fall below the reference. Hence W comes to 0.10 nm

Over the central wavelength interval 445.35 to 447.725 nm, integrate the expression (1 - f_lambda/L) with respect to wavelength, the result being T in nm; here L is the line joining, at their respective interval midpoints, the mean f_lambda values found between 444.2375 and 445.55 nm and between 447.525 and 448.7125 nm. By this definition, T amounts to 0.06 nm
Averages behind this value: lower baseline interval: 15.4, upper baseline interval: 16.4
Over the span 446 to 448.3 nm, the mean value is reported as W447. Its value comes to 15.9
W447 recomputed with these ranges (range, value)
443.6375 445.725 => 15.7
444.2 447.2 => 15.4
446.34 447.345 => 15.7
